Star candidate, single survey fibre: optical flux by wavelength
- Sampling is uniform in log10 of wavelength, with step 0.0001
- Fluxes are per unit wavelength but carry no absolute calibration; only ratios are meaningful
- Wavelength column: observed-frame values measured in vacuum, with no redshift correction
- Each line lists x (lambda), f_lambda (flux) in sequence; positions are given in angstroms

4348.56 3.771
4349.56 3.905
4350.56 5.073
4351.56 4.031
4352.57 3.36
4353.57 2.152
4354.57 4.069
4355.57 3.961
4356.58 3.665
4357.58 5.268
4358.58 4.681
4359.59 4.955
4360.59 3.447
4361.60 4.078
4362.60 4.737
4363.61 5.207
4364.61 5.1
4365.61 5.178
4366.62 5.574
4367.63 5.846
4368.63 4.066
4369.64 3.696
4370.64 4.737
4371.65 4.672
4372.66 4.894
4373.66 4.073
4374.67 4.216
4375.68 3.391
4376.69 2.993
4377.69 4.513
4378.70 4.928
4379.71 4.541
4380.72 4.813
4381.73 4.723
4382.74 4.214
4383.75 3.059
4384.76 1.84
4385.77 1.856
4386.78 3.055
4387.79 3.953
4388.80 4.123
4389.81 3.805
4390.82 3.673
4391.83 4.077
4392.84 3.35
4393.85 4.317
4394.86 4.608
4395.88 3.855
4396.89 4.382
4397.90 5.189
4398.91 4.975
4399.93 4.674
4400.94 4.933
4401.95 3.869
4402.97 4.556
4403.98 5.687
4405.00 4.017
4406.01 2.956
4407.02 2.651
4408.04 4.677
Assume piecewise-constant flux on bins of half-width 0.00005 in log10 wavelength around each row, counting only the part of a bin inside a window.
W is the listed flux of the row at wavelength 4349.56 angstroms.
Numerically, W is 3.905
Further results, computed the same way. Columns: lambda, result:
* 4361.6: 4.078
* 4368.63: 4.066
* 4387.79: 3.953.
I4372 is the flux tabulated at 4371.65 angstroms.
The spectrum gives 4.672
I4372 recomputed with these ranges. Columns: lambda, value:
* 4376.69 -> 2.993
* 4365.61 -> 5.178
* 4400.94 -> 4.933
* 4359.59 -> 4.955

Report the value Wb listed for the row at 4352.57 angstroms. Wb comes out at 3.36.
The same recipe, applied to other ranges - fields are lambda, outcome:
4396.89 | 4.382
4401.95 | 3.869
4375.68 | 3.391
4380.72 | 4.813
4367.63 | 5.846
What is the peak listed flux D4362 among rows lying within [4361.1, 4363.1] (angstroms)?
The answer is 4.737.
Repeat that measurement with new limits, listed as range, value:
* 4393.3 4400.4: 5.189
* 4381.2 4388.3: 4.723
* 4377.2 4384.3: 4.928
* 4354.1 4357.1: 4.069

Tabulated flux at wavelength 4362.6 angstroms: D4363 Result 4.737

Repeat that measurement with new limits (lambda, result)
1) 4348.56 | 3.771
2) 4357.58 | 5.268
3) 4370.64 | 4.737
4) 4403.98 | 5.687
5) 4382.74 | 4.214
